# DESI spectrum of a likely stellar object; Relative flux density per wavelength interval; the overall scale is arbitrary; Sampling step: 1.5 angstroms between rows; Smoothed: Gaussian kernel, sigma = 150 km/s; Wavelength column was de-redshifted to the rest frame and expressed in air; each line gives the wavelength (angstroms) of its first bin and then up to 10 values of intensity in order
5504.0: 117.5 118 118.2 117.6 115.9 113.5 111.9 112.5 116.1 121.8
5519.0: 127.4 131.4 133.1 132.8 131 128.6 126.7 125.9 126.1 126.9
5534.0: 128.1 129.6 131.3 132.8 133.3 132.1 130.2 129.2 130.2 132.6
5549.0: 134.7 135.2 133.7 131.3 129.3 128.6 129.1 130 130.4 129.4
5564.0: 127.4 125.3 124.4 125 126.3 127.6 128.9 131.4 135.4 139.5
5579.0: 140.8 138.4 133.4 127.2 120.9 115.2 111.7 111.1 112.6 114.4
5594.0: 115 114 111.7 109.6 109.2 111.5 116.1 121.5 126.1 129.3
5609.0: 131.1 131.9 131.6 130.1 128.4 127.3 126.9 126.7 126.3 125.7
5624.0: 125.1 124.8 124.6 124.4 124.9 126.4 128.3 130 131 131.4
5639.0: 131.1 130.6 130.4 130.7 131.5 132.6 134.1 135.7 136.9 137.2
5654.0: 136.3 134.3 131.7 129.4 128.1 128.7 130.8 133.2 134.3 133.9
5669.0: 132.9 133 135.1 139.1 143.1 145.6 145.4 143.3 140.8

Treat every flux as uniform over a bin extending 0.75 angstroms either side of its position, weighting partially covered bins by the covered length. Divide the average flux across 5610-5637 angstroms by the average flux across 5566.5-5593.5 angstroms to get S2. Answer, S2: 1.0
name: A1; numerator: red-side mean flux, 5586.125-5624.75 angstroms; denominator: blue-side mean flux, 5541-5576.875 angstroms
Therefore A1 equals 0.93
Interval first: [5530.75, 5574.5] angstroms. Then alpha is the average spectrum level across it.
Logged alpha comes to 130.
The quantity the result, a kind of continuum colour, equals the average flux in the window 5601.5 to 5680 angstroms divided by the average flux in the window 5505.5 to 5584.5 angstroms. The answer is 1.02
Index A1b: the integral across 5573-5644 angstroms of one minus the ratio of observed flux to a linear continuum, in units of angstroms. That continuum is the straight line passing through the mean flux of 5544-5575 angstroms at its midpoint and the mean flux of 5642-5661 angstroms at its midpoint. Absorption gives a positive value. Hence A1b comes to 3.4 angstroms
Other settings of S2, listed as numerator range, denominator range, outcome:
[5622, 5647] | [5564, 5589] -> 1.00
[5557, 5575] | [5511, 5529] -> 1.03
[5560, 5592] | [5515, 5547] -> 0.98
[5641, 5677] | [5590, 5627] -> 1.10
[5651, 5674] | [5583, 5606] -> 1.16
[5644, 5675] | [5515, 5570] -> 1.04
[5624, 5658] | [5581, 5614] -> 1.09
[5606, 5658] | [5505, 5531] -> 1.06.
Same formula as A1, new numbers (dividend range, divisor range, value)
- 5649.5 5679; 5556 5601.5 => 1.09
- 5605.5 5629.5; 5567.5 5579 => 0.97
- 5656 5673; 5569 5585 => 1.00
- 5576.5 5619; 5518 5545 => 0.95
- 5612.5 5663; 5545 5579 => 0.99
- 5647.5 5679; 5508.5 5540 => 1.08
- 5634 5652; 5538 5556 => 1.00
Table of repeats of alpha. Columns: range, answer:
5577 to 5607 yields 120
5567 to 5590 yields 128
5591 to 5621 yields 122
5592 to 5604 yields 113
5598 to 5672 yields 129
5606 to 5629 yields 128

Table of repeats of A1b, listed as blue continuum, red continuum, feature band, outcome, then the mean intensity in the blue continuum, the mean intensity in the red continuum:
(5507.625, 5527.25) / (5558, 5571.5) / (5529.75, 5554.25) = -1.2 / 123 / 127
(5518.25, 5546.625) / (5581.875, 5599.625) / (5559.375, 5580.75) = -1.8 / 130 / 116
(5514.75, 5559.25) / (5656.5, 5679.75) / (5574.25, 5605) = 2.6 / 129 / 135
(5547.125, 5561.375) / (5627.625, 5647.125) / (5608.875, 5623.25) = 0.2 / 131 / 129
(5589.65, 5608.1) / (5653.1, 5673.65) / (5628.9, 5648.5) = -0.6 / 116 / 133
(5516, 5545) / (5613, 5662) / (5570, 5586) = -0.3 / 129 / 130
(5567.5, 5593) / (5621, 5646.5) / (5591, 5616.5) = 1.3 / 126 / 128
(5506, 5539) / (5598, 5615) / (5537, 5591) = -2.3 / 124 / 123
